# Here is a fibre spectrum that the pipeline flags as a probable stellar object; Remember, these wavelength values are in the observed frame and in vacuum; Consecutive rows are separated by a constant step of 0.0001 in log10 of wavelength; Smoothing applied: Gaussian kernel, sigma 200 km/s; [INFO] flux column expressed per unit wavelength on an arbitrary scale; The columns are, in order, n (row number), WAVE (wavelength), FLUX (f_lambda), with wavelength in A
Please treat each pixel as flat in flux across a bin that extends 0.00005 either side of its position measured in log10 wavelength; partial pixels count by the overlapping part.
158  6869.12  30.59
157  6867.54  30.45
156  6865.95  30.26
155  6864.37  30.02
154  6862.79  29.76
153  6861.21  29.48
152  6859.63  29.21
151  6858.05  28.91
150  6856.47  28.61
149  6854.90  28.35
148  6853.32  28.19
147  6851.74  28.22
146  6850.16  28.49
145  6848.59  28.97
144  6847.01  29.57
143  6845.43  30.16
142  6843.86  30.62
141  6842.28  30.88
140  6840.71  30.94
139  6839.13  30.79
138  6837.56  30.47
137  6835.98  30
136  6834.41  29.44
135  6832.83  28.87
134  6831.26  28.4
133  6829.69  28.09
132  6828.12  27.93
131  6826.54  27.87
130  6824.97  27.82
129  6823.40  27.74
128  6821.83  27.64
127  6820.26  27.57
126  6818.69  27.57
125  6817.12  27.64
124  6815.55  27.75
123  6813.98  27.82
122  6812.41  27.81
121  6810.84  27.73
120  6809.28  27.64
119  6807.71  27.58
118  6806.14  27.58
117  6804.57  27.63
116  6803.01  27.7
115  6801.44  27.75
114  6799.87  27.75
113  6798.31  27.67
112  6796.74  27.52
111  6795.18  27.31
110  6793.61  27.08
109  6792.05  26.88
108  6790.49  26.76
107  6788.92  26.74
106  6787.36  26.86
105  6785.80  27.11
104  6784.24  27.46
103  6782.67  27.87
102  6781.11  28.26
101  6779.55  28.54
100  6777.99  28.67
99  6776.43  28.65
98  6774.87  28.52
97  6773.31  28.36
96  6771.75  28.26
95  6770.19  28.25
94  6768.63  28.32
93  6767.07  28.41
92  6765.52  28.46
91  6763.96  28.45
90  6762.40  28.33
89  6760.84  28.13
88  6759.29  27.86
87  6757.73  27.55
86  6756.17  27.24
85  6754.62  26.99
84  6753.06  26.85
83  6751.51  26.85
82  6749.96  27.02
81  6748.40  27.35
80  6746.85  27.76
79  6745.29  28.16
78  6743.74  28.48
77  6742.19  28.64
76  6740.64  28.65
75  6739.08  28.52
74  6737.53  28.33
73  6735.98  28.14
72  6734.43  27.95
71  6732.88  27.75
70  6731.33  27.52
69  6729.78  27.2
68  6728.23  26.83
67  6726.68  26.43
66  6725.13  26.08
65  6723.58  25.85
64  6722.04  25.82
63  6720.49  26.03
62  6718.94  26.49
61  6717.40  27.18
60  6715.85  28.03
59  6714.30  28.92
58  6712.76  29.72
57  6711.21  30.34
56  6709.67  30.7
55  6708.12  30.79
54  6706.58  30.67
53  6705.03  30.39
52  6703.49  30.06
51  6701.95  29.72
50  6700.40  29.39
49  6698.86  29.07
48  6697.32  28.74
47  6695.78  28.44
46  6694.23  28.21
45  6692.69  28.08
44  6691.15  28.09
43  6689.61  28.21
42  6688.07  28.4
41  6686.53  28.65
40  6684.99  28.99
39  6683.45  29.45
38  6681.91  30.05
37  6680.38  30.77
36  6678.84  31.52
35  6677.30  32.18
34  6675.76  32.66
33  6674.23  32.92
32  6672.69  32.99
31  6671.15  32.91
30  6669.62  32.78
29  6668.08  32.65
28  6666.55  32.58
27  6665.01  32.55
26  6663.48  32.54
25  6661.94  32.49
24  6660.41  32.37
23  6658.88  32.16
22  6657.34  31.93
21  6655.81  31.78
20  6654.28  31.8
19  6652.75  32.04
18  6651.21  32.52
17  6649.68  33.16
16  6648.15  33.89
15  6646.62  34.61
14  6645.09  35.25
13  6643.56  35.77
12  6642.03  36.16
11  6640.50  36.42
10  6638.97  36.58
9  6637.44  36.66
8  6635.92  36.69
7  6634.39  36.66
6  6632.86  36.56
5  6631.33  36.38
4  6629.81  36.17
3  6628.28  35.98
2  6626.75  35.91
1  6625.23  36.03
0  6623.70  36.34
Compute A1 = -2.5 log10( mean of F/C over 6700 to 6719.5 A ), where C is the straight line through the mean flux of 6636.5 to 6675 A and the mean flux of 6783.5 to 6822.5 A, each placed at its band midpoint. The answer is 0.066 mag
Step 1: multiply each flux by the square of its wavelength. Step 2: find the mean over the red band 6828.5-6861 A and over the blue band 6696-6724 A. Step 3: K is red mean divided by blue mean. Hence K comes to 1.1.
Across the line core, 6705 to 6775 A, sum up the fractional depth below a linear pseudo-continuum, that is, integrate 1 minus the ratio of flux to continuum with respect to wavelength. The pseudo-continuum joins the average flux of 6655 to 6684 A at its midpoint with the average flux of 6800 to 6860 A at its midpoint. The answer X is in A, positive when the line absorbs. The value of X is 5.9 A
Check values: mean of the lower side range 32.1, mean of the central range 28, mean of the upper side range 28.6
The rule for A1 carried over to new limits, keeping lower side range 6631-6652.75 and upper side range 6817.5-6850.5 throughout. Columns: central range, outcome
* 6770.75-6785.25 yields 0.096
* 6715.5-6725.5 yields 0.232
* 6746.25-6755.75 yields 0.171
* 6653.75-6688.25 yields 0.090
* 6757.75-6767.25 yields 0.116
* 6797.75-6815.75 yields 0.084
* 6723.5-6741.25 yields 0.178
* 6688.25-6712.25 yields 0.141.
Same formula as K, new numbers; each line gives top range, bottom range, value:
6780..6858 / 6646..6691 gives 0.93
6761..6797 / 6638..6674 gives 0.87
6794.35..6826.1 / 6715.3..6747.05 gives 1.03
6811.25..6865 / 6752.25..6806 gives 1.06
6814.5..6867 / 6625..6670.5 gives 0.90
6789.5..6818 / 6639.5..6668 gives 0.86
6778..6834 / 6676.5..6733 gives 0.99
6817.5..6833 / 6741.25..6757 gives 1.04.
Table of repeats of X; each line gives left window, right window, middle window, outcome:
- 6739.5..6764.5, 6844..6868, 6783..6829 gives 1.7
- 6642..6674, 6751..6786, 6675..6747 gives 4.5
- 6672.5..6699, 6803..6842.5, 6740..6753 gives 0.6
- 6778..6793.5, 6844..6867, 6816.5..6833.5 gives 0.3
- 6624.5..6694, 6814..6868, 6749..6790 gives 3.6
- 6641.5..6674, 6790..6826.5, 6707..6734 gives 2.6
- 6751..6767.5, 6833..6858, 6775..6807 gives 0.9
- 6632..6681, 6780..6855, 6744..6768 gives 2.0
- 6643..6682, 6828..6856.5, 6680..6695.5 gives 1.6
